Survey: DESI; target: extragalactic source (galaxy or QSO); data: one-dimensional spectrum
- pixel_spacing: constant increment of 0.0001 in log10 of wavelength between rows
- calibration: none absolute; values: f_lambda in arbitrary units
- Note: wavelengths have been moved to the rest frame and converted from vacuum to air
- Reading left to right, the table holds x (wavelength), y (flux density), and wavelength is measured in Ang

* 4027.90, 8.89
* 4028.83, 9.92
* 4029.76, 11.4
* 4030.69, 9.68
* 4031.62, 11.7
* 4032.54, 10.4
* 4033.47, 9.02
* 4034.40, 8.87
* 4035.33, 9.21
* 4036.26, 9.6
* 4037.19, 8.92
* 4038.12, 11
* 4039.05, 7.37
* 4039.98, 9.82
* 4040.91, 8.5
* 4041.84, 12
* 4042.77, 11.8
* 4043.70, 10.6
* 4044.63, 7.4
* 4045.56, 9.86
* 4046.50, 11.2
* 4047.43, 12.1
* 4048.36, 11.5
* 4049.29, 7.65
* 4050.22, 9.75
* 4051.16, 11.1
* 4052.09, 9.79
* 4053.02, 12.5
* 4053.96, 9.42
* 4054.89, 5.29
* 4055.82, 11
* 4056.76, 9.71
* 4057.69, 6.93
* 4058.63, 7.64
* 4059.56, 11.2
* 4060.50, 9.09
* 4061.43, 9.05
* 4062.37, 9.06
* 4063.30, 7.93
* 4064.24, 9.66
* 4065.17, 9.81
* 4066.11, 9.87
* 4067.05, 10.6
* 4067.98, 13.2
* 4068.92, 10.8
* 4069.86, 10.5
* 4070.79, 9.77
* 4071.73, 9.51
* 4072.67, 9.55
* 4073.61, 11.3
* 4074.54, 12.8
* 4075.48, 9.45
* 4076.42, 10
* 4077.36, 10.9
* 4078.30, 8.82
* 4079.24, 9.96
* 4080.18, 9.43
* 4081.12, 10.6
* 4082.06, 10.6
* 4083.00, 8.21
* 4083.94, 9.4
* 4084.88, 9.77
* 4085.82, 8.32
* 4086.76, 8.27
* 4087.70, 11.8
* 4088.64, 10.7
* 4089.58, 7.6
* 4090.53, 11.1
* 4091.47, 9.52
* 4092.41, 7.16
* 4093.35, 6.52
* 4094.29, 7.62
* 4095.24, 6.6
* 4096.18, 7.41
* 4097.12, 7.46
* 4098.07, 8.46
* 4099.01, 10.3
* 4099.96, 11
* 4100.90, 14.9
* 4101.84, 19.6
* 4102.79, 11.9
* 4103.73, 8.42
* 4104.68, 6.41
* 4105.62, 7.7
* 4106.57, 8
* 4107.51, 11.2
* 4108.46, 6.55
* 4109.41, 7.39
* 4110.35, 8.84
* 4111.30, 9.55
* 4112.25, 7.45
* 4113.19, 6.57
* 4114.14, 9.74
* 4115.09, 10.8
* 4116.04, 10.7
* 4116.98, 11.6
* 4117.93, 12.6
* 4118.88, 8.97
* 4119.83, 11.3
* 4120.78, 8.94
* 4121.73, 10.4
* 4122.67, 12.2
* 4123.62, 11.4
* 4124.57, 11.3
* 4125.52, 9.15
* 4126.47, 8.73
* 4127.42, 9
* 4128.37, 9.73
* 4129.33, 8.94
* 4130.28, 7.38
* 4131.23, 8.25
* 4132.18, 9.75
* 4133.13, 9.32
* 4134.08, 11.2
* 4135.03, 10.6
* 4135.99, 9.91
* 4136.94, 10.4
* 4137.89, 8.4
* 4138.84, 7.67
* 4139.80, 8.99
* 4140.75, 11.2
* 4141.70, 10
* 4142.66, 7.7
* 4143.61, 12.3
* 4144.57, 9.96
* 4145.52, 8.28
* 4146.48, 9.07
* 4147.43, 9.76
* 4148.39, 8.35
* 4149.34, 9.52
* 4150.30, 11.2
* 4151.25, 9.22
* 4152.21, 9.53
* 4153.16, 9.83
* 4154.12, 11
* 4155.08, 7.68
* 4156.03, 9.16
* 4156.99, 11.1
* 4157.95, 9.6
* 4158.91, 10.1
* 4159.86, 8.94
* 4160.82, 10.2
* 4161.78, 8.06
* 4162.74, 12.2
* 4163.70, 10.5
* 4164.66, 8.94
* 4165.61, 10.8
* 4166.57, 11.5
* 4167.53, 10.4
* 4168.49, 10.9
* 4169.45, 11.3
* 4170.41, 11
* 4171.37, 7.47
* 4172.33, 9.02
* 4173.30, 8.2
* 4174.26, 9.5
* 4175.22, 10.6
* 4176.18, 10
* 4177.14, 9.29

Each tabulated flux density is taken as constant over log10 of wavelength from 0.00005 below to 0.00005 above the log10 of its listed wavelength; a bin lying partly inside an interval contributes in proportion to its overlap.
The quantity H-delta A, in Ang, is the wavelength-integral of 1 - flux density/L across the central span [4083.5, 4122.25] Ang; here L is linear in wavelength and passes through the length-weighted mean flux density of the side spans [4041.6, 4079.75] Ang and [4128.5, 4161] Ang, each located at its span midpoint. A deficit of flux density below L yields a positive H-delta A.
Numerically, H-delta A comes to 1.1 Ang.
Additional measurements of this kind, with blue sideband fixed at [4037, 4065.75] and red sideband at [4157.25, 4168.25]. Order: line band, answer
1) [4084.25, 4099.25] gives 1.8 Ang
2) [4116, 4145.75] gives 0.4 Ang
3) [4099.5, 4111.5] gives -0.3 Ang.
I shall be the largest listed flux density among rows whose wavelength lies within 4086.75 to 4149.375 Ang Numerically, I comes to 19.6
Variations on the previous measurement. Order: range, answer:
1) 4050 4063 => 12.5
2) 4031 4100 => 13.2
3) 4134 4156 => 12.3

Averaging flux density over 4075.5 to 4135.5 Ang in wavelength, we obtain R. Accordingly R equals 9.59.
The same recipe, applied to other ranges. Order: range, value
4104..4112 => 8.18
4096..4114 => 9.46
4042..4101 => 9.67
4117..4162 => 9.74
